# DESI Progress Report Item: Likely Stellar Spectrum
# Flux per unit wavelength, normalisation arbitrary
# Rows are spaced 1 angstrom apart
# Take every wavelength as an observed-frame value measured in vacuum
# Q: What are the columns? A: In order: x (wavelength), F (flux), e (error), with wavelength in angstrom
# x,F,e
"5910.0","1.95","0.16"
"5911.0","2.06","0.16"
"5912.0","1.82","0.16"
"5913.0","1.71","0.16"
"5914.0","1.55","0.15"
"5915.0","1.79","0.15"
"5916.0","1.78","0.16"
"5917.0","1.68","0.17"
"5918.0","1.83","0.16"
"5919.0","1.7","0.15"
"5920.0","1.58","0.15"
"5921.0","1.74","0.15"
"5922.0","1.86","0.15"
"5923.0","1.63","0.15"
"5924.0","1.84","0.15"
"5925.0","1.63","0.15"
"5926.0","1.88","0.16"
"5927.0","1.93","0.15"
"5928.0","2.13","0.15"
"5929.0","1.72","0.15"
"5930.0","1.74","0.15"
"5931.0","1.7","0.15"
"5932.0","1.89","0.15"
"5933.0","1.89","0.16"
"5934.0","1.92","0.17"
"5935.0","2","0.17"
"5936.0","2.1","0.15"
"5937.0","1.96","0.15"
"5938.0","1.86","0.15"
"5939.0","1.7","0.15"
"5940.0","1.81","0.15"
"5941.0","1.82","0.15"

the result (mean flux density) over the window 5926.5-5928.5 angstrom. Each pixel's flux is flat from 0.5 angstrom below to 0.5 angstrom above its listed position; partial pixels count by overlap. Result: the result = 2.03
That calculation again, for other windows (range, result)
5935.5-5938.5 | 1.97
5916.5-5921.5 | 1.71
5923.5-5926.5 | 1.78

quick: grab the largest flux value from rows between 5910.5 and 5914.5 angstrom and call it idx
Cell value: 2.06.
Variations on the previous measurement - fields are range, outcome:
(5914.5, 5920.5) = 1.83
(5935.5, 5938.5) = 2.1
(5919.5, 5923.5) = 1.86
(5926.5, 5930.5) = 2.13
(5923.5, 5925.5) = 1.84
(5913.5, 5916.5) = 1.79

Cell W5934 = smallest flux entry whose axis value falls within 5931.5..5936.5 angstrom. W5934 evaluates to 1.89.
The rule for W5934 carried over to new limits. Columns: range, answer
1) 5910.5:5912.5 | 1.82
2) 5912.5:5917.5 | 1.55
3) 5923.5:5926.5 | 1.63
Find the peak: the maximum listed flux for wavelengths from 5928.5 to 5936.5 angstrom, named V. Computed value 2.1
